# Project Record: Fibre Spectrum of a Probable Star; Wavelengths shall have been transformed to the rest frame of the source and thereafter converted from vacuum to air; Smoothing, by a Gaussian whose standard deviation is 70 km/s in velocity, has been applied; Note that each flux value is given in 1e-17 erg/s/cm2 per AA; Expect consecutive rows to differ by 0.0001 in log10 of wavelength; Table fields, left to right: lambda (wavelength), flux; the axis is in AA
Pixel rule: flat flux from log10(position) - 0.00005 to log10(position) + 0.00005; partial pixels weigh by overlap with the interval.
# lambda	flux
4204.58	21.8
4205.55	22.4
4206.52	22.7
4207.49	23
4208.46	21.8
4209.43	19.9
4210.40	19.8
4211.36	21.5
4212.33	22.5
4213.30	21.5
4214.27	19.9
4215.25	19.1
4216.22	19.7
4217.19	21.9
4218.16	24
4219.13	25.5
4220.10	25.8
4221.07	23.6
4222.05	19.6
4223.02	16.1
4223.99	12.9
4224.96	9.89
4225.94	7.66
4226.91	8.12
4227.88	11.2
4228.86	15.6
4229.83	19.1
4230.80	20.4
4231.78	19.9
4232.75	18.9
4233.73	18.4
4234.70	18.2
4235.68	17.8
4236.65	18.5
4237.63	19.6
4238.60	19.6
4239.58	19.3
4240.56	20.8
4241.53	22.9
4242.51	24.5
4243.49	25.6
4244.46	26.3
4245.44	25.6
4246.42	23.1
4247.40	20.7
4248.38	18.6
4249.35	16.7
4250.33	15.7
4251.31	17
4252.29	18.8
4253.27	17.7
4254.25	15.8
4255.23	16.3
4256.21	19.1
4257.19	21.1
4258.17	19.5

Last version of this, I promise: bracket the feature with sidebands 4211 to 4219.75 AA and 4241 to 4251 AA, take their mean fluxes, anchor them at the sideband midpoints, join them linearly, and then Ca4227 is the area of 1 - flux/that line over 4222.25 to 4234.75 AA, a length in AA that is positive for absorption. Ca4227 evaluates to 3.9 AA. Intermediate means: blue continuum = 21.8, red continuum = 21.9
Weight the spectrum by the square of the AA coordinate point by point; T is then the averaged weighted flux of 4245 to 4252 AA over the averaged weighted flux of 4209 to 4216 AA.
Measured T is 1.0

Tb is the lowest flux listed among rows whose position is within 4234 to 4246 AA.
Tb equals 17.8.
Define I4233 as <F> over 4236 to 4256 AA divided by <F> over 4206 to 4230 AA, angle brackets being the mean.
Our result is 1.07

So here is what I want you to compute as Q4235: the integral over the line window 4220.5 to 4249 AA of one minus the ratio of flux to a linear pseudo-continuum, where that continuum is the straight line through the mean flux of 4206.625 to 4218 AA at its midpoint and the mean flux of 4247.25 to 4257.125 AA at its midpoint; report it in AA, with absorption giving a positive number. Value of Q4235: 0.5 AA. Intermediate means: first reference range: 21.1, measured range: 18.7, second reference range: 17.7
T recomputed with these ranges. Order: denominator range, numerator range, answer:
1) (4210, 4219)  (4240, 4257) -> 0.97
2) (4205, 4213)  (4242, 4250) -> 1.05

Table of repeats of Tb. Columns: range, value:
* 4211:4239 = 7.66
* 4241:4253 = 15.7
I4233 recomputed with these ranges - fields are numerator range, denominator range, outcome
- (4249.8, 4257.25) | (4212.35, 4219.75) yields 0.80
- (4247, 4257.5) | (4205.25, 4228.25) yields 0.93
